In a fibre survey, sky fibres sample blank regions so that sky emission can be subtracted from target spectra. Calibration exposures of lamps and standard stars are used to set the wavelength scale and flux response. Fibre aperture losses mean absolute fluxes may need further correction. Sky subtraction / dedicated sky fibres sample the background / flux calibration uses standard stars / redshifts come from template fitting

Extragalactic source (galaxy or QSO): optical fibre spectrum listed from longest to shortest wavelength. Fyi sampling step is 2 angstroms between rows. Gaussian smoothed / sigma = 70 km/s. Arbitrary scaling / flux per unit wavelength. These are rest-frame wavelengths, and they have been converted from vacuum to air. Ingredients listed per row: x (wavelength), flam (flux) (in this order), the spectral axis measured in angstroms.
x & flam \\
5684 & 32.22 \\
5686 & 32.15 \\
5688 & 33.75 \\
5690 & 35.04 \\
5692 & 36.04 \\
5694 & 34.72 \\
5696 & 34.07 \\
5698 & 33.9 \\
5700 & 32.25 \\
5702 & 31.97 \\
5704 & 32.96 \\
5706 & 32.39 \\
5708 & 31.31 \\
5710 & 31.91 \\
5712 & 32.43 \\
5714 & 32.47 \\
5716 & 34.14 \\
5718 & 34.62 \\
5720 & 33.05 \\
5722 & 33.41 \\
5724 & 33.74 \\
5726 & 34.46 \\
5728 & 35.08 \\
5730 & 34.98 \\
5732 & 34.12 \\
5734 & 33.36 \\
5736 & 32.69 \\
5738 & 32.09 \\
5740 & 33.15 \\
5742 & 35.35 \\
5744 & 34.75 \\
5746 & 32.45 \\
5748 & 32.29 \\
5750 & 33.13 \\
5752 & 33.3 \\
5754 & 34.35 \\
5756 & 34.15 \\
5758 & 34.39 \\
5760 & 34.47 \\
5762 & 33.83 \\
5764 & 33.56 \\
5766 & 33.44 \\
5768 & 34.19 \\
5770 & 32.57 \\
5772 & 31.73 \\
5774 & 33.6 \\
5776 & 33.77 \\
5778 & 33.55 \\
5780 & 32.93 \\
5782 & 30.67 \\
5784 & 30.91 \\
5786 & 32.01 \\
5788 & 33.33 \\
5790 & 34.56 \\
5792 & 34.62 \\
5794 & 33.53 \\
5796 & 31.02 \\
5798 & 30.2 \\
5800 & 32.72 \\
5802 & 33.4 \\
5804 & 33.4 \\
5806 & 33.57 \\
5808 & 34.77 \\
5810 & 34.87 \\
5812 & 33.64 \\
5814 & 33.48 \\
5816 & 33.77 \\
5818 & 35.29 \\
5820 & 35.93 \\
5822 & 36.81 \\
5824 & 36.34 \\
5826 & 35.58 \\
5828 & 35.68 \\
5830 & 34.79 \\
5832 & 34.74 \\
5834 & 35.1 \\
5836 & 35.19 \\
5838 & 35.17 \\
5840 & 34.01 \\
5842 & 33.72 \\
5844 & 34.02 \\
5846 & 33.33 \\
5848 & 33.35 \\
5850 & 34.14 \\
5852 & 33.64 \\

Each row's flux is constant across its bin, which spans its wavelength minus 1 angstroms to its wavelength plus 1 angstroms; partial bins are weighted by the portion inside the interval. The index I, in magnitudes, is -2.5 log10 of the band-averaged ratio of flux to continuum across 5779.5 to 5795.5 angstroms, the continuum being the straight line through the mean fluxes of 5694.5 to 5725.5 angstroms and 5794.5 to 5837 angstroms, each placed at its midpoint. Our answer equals 0.04 mag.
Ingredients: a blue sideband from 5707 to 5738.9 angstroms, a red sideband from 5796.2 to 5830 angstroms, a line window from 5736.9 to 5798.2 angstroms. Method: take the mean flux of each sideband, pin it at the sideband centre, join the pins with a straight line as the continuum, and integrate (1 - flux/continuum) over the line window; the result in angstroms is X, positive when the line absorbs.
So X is 1.12 angstroms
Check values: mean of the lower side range 33.4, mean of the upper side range 34.3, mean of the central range 33.2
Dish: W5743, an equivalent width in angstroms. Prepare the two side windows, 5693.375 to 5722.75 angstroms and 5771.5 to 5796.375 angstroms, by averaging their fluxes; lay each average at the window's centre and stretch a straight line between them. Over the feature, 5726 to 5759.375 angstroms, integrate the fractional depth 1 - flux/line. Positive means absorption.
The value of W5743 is -0.8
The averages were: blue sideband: 33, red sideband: 32.9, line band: 33.8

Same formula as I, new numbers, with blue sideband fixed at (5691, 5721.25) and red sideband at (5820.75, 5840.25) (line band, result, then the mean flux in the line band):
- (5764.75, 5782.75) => 0.05 mag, 33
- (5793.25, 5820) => 0.05 mag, 33.5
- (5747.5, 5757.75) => 0.01 mag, 33.6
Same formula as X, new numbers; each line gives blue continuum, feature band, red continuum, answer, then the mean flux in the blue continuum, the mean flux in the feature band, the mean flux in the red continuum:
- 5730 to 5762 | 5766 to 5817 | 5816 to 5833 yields 2.4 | 33.7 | 33.1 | 35.5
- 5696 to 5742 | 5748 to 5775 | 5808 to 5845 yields 0.3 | 33.3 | 33.5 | 34.9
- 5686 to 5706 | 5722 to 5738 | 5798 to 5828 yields 0.0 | 33.7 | 33.9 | 34.4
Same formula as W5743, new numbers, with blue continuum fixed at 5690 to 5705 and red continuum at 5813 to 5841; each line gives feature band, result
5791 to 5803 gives 0.8 angstroms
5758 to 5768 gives 0.2 angstroms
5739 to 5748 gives 0.1 angstroms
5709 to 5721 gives 0.3 angstroms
